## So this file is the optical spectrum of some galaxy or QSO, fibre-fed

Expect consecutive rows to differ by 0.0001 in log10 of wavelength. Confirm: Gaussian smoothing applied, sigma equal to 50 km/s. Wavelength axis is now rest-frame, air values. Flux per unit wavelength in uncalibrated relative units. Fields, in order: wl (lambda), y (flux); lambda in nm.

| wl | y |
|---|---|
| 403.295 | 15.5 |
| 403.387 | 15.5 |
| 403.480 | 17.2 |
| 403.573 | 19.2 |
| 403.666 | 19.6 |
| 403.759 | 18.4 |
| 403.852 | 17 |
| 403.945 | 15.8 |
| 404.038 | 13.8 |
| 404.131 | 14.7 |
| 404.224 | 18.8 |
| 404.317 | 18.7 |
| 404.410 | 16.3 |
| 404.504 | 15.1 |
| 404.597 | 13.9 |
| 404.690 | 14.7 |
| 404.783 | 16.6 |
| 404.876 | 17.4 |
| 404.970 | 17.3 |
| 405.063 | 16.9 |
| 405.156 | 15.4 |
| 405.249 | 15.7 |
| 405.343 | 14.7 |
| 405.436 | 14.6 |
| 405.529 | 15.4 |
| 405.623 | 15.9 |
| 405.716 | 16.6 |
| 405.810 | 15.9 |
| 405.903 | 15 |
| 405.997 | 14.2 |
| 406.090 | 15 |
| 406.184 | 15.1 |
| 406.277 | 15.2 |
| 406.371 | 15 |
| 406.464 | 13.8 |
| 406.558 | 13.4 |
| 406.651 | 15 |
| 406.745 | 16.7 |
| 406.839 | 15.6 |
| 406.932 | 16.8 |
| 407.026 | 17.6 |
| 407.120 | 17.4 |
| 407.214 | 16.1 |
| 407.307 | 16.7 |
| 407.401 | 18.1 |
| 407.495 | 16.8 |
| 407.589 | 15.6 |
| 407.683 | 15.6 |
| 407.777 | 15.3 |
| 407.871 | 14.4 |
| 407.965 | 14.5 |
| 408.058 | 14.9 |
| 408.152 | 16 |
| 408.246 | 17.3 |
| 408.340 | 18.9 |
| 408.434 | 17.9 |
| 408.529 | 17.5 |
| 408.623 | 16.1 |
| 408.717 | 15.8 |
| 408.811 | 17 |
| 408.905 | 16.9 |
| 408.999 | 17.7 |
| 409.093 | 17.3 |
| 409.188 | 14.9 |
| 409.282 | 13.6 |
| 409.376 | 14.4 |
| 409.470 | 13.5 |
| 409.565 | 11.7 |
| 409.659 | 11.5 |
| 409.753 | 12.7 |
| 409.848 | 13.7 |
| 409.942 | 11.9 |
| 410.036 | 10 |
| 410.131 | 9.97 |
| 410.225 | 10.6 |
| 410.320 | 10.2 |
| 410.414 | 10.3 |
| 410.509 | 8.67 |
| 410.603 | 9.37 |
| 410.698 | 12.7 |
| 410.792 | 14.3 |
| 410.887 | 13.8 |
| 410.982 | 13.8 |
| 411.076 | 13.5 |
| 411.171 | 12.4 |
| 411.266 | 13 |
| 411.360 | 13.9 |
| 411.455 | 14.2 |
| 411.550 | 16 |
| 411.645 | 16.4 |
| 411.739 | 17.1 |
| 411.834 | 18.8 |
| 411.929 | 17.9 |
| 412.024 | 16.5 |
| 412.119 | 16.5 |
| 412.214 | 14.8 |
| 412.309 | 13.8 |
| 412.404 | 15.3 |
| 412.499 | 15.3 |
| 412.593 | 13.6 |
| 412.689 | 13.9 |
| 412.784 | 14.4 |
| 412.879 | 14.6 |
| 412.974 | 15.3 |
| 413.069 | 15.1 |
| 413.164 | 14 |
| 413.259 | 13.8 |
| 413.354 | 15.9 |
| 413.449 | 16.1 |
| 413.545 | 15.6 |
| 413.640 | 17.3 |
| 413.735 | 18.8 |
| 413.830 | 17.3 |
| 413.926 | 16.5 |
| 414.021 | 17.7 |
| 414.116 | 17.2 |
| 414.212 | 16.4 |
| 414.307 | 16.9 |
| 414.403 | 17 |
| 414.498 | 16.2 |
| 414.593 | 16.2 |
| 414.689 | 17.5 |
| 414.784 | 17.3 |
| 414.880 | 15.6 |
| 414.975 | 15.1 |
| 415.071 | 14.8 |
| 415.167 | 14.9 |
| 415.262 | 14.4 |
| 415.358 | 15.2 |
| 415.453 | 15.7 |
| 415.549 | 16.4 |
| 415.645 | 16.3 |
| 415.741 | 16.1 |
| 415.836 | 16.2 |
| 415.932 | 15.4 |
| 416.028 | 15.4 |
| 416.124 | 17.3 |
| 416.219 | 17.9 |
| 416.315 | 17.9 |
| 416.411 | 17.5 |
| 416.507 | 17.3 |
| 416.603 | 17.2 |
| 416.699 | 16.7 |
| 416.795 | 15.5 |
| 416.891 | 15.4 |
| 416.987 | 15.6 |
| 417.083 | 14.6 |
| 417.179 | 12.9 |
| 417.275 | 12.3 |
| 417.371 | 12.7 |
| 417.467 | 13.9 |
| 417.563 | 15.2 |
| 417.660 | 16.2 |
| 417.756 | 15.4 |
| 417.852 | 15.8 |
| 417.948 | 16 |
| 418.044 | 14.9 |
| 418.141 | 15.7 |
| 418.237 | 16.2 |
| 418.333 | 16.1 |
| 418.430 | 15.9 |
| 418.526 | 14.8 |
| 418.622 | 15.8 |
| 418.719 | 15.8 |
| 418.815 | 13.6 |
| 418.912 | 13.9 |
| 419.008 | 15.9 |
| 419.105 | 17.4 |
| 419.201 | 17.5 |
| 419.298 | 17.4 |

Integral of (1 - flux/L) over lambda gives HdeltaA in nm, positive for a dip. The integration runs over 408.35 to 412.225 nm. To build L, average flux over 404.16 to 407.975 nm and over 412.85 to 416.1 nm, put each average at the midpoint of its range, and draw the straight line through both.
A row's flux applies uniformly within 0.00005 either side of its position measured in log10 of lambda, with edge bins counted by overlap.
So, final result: 0.43 nm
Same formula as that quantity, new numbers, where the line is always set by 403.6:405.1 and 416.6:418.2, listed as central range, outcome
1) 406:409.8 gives 0.128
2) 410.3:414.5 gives 0.172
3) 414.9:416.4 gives -0.074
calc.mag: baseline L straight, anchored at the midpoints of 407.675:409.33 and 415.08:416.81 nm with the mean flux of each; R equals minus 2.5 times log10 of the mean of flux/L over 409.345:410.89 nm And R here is 0.36 mag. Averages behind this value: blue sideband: 16.2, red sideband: 16.3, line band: 11.6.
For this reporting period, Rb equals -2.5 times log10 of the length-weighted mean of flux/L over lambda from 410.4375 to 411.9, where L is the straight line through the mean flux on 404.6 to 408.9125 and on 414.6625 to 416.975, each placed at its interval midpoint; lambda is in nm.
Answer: 0.16 mag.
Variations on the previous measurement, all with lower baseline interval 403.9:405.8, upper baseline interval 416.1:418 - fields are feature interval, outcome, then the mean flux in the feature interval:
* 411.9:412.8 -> 0.041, 15.2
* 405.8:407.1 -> 0.037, 15.3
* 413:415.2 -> -0.035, 16.2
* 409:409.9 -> 0.141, 13.9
